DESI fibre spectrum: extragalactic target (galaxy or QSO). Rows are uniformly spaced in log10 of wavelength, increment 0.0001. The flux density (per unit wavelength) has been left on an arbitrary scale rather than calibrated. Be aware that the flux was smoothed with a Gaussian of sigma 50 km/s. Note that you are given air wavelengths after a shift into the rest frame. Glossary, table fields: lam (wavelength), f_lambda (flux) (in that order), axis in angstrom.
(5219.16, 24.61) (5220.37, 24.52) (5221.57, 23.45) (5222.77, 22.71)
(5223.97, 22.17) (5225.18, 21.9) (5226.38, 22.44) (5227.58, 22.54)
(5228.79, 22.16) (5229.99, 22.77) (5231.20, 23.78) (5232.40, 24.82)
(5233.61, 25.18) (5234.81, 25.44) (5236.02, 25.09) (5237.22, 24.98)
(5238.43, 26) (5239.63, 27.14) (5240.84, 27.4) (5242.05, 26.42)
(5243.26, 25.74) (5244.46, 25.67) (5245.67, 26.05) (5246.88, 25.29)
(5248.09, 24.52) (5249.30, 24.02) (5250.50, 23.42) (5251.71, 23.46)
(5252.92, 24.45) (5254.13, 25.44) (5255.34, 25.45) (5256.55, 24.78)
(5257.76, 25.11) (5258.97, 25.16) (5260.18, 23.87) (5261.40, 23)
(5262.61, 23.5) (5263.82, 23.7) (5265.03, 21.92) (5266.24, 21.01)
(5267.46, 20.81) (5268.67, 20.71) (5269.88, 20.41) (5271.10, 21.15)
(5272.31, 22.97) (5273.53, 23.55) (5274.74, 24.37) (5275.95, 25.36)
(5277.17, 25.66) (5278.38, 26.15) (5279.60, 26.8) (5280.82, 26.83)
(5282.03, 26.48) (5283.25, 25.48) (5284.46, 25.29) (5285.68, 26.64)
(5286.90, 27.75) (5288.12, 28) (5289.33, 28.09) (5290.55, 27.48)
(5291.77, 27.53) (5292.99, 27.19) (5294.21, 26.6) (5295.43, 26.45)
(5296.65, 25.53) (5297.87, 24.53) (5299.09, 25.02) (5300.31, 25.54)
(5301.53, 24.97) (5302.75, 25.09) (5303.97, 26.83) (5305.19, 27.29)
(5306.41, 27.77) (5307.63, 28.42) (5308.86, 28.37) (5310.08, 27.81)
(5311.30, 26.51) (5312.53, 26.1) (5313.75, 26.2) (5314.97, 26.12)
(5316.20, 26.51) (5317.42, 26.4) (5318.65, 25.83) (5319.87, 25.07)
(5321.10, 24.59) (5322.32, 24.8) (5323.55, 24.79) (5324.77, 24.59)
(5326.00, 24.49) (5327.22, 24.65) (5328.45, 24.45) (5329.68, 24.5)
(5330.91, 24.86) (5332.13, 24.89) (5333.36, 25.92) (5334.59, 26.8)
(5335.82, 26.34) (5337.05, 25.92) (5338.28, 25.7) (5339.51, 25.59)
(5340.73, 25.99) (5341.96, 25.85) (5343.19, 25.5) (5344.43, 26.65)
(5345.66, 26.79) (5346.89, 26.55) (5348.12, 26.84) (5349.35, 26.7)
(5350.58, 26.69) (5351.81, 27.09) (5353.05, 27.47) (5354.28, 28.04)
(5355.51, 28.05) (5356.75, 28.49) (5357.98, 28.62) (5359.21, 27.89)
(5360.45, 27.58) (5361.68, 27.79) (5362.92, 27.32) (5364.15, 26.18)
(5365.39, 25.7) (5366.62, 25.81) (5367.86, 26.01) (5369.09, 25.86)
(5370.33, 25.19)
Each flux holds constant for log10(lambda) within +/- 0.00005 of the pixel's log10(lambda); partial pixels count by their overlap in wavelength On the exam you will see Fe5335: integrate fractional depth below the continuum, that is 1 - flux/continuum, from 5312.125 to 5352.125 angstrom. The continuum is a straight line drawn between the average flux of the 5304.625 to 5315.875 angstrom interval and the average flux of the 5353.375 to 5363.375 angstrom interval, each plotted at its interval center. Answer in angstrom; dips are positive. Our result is 2.6 angstrom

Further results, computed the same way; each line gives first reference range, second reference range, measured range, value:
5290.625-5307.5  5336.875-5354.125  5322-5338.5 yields 0.75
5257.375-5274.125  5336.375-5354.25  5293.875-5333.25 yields -1.45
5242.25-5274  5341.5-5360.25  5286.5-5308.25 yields -1.30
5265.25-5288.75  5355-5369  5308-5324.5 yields -0.25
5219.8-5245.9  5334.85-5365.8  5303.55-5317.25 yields -0.54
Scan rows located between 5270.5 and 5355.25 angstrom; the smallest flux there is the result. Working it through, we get 21.15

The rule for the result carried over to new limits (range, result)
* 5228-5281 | 20.41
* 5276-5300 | 24.53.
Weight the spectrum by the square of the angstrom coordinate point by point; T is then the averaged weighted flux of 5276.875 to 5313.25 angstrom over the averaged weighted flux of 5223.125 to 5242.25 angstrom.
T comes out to 1.12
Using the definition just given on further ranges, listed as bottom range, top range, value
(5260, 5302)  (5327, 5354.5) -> 1.07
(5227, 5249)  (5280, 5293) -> 1.10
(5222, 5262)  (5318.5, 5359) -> 1.10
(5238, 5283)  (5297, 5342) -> 1.08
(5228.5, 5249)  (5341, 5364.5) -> 1.12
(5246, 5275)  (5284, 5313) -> 1.16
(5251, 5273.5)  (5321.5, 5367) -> 1.17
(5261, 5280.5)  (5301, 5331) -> 1.13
